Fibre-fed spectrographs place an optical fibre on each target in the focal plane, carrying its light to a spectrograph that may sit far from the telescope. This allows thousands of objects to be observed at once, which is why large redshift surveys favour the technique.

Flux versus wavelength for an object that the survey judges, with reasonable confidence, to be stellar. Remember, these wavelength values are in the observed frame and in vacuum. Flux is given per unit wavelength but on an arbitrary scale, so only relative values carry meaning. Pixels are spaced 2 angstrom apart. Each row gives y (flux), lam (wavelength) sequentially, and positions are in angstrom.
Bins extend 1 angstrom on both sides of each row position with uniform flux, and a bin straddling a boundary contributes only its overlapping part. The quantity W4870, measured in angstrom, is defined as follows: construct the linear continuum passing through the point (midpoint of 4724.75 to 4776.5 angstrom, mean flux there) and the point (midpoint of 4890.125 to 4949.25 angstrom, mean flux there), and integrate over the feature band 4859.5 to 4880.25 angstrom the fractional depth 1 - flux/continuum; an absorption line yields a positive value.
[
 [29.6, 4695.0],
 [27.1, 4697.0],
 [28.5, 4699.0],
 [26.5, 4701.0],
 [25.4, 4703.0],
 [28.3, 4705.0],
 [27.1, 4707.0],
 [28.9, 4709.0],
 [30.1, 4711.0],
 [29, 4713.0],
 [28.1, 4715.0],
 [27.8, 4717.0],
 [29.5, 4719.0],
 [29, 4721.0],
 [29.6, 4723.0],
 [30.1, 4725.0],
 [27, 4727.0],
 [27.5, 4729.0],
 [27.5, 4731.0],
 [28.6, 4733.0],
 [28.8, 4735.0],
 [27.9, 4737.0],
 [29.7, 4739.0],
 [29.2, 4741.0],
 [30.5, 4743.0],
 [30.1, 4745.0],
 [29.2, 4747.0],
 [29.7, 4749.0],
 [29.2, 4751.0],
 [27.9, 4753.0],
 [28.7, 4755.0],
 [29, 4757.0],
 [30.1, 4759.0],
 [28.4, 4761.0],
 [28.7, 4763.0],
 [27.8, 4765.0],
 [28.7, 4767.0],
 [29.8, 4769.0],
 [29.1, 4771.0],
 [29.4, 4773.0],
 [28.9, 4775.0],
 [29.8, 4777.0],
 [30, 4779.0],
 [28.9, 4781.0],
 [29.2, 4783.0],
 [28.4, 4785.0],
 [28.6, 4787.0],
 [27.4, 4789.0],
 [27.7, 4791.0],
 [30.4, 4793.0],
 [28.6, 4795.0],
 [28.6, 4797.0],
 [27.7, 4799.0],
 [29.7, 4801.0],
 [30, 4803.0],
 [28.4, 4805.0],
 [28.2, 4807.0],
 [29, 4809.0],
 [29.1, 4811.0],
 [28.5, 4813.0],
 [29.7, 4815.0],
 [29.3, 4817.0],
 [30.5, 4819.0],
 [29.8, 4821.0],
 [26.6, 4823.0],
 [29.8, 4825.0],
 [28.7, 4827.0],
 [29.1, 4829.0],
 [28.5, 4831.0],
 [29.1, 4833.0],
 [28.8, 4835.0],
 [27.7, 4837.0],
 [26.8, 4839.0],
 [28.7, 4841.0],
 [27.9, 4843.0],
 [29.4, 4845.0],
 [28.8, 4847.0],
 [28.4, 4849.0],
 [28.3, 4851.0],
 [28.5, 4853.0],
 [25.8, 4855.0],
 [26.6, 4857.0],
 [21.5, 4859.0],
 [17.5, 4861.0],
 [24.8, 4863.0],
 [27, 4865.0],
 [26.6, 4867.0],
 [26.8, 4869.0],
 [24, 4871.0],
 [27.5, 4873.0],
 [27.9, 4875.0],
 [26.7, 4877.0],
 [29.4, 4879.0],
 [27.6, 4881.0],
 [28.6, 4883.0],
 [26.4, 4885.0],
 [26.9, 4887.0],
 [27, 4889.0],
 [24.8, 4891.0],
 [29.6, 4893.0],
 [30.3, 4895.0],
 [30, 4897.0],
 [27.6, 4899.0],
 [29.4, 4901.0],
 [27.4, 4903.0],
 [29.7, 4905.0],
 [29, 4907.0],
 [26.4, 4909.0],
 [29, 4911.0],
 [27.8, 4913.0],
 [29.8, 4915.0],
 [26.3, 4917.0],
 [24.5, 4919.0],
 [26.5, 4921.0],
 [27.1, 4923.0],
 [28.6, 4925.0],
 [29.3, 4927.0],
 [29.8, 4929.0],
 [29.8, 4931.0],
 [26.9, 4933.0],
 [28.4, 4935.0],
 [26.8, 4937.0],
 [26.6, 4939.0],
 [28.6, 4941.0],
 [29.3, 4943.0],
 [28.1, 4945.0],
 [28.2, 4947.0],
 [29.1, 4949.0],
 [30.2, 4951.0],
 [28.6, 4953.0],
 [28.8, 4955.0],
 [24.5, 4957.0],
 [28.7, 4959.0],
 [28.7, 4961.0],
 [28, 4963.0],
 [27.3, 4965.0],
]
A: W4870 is 1.9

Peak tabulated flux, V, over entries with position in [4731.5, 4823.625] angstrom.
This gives 30.5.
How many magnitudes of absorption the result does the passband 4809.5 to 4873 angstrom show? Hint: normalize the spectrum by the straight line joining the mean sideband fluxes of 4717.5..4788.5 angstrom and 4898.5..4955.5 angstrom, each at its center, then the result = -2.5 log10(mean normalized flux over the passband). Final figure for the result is 0.04 mag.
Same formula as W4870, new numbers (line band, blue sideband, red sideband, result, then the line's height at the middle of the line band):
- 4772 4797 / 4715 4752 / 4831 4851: -0.22 angstrom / 28.7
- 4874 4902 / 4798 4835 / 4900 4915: 0.56 angstrom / 28.6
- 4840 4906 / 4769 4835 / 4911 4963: 3.00 angstrom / 28.5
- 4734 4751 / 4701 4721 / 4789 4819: -0.56 angstrom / 28.4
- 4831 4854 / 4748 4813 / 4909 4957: 0.13 angstrom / 28.6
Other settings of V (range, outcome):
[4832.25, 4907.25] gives 30.3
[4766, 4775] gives 29.8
